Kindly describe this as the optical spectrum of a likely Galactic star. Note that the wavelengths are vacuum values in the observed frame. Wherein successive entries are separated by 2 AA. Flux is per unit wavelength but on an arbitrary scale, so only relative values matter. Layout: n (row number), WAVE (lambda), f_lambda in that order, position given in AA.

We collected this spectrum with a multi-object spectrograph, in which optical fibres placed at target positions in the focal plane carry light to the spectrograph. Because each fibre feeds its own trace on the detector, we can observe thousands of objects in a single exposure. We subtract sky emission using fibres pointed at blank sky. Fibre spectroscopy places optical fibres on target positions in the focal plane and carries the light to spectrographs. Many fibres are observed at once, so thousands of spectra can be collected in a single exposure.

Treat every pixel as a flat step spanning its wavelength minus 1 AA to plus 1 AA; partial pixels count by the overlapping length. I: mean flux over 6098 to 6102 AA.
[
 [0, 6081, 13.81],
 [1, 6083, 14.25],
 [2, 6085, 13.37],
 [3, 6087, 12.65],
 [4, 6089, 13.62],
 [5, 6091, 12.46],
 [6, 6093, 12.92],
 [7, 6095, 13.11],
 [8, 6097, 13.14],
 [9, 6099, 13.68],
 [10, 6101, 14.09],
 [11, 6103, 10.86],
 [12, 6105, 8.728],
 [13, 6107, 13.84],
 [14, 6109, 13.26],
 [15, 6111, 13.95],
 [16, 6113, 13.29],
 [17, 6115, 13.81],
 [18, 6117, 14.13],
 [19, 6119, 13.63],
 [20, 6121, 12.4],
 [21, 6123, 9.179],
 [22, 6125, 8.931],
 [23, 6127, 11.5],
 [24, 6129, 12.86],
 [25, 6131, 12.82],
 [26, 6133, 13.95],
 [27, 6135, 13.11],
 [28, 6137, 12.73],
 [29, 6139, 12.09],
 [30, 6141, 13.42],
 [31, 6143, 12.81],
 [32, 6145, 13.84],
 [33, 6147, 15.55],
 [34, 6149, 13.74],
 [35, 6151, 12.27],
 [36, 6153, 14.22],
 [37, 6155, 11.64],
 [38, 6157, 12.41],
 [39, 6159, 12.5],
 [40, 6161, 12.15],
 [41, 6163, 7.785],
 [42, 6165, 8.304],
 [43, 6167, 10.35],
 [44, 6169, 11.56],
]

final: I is 13.9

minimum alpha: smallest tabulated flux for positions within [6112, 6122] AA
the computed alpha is 12.4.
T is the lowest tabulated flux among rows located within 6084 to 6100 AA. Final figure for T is 12.46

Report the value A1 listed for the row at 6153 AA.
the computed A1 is 14.22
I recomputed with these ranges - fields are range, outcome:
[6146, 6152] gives 13.9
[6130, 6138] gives 13.2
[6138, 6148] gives 13.5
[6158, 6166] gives 10.2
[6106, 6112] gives 13.7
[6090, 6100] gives 13.1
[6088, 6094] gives 13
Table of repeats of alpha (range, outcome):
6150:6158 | 11.64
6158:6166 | 7.785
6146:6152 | 12.27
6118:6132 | 8.931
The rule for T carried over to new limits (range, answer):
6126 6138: 11.5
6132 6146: 12.09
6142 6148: 12.81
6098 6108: 8.728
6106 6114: 13.26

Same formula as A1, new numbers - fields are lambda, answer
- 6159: 12.5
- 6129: 12.86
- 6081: 13.81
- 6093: 12.92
